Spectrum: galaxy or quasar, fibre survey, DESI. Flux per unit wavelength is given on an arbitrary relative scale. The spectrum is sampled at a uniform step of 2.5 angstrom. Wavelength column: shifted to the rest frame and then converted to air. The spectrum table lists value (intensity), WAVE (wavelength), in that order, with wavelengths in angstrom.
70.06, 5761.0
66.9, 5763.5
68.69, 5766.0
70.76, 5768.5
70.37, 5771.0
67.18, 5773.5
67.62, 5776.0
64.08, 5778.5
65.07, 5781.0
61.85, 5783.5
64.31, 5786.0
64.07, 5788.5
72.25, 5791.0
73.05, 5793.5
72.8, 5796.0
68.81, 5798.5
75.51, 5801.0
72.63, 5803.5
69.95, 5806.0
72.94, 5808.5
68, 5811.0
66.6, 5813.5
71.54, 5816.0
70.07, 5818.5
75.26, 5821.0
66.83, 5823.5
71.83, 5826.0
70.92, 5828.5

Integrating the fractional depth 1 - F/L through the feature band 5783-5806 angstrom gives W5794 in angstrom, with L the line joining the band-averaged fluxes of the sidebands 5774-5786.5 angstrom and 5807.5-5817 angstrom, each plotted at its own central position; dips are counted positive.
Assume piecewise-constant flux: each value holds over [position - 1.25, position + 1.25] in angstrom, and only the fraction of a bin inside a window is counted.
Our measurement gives -1.0 angstrom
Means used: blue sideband 64.8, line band 69.8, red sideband 69.6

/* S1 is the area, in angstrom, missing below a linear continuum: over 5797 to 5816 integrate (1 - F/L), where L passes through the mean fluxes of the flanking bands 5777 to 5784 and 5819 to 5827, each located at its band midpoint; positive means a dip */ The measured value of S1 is -0.7 angstrom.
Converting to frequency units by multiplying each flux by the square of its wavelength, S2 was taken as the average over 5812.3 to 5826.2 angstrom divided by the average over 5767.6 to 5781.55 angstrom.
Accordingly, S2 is 1.06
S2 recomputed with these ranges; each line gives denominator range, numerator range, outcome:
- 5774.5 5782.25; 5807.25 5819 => 1.08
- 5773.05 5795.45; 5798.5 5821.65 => 1.07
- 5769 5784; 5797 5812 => 1.08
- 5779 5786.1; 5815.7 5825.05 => 1.13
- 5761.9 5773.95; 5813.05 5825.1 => 1.04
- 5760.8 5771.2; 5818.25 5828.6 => 1.05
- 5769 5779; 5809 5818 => 1.03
